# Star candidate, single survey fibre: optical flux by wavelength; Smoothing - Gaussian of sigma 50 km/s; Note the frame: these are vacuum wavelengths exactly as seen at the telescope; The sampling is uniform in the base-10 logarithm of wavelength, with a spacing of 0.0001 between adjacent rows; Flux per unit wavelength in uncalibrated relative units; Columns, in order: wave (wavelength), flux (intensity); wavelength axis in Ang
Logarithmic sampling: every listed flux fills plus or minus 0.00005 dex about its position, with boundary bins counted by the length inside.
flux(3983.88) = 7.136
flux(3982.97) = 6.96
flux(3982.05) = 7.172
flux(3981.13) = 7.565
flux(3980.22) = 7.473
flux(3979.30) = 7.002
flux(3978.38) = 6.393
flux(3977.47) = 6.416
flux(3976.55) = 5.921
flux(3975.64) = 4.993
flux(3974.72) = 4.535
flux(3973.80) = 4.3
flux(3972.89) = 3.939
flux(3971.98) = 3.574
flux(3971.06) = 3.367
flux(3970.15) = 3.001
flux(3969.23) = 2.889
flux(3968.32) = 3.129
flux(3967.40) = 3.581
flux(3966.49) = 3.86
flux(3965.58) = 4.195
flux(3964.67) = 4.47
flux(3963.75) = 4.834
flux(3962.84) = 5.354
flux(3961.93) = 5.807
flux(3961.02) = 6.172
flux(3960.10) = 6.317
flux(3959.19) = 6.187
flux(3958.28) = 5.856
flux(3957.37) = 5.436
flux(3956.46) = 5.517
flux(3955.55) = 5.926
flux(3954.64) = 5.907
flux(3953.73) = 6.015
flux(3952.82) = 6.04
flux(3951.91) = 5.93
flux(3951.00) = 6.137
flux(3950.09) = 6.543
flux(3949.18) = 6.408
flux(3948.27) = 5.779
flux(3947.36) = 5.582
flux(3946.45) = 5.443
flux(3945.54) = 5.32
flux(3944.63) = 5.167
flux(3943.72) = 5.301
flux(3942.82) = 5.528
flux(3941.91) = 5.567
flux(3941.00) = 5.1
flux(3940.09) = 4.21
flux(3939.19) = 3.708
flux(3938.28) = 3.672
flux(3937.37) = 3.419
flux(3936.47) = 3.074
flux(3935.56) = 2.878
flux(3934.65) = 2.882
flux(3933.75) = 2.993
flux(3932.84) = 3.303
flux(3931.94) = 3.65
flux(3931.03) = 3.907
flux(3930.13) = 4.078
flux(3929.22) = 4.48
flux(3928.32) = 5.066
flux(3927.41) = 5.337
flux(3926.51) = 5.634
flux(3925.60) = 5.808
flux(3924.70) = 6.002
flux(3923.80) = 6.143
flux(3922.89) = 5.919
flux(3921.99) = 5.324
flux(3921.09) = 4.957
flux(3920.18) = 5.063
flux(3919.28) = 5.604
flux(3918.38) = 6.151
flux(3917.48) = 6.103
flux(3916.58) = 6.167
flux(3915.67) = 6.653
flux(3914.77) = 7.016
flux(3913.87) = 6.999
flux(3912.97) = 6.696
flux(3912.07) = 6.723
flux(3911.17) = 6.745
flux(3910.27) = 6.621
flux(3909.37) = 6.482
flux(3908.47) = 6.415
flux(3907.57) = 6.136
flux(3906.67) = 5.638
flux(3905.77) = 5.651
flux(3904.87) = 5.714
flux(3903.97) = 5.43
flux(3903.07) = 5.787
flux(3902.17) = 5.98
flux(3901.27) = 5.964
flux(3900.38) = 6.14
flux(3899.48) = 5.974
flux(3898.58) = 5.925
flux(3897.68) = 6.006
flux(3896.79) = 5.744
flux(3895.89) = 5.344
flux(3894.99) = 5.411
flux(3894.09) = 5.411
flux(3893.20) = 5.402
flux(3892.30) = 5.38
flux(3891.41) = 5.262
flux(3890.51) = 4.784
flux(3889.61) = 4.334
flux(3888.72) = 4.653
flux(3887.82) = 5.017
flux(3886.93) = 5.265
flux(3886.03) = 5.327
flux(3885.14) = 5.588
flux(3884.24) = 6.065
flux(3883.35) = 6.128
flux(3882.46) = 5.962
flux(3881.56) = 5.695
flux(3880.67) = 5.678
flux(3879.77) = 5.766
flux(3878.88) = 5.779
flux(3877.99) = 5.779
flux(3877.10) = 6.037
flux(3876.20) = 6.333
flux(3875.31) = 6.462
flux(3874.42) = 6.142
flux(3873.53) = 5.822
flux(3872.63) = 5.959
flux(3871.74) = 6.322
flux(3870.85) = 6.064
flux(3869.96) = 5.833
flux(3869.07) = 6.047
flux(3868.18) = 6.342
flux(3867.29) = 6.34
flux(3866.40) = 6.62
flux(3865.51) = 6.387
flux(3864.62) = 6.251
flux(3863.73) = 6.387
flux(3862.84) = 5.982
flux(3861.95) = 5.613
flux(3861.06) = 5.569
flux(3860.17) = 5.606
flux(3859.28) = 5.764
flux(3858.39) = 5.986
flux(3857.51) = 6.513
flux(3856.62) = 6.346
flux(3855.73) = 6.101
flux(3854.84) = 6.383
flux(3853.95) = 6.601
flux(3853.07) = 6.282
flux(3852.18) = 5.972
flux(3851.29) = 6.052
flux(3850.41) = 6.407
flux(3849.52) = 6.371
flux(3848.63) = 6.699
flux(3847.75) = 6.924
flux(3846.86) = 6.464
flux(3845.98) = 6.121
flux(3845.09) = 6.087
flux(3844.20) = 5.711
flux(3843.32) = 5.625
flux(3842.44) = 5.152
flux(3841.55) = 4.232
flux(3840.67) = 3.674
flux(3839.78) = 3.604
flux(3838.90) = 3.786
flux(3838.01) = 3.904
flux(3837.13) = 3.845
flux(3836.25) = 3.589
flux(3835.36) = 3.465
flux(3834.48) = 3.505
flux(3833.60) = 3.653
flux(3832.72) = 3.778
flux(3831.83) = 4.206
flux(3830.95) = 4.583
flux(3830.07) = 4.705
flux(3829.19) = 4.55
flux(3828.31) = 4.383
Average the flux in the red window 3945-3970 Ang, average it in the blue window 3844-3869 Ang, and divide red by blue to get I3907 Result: 0.9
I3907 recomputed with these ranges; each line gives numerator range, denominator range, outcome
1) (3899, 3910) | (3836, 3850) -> 1.16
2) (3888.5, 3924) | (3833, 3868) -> 1.06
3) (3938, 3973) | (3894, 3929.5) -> 0.86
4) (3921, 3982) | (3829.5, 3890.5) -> 0.91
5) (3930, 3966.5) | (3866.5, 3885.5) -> 0.83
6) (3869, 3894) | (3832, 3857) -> 1.09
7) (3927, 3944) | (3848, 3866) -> 0.66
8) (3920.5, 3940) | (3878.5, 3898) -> 0.81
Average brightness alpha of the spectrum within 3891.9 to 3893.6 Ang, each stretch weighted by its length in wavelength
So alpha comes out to 5.38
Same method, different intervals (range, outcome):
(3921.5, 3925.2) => 5.85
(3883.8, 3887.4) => 5.55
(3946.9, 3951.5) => 6.08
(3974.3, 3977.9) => 5.46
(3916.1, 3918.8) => 6.13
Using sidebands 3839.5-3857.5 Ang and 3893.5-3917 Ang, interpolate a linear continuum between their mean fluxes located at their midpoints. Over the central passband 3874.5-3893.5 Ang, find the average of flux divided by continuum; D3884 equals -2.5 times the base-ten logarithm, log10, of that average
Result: 0.08 mag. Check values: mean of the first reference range 5.88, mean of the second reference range 6.1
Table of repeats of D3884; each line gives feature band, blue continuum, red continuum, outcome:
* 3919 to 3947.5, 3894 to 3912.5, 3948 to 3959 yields 0.266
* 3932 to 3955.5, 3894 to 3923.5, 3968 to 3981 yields 0.105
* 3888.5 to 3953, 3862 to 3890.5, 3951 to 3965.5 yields 0.075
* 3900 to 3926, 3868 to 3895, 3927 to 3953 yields -0.180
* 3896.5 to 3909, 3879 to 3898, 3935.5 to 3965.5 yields -0.094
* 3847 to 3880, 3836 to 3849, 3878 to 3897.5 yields -0.179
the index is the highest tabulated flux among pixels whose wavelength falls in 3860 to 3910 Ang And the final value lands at 6.62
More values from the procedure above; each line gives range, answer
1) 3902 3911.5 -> 6.745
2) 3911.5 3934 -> 7.016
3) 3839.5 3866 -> 6.924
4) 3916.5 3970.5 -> 6.543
